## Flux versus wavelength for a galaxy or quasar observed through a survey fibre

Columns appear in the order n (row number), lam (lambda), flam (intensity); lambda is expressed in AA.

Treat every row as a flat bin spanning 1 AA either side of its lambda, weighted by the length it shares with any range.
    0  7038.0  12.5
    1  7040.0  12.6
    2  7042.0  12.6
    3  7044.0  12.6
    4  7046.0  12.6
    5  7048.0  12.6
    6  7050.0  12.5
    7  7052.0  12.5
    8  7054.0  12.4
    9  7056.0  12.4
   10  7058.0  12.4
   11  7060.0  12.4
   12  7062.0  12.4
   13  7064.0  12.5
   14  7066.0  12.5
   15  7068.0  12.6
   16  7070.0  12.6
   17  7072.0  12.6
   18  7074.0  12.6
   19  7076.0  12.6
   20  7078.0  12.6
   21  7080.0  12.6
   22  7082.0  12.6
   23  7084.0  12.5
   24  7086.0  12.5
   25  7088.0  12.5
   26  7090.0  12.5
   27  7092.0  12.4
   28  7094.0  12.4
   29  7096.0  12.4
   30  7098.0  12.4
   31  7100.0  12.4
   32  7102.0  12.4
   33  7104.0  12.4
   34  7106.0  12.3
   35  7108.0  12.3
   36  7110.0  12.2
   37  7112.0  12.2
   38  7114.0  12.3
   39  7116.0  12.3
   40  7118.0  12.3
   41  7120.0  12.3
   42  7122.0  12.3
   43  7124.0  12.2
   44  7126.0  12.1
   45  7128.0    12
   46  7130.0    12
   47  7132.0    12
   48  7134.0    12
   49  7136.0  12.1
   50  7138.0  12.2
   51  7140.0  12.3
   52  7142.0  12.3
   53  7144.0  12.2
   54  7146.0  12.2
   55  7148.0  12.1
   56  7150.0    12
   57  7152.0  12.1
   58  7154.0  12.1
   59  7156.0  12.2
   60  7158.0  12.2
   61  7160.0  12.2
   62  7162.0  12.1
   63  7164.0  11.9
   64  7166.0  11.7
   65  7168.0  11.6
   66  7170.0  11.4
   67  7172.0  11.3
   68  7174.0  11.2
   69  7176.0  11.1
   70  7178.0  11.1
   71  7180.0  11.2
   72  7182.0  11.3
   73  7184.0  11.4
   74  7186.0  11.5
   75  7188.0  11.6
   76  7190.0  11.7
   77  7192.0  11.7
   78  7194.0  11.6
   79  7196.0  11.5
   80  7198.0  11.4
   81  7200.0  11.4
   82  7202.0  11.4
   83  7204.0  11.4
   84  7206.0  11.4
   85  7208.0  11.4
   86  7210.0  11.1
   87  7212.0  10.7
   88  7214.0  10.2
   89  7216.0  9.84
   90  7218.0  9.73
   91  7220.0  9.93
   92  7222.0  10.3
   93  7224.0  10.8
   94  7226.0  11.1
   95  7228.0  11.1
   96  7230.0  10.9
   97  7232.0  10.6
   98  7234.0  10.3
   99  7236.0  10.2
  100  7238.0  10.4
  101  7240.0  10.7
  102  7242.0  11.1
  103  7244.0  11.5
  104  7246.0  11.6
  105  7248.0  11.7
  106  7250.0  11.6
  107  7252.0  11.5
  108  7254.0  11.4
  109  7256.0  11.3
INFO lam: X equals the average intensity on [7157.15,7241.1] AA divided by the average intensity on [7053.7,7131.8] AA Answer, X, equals 0.90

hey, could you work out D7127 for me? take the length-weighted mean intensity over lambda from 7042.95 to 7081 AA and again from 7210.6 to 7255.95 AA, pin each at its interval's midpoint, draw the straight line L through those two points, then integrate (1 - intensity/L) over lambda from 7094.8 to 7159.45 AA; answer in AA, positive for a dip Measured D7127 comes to -1.89 AA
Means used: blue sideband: 12.5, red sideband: 10.8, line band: 12.2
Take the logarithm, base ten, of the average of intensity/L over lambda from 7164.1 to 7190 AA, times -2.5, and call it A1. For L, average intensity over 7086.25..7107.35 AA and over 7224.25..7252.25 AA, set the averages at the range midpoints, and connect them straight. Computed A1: 0.020 mag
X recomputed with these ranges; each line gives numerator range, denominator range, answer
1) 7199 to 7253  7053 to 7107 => 0.87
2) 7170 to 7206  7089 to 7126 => 0.92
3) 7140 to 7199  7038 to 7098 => 0.94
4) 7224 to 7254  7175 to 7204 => 0.97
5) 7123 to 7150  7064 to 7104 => 0.97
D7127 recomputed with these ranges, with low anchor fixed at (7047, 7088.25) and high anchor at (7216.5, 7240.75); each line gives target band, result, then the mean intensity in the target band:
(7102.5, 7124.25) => -0.6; 12.3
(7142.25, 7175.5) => -1.6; 11.9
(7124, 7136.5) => -0.3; 12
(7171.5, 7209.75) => -1.5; 11.4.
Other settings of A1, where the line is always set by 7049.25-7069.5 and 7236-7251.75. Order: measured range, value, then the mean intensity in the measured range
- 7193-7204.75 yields 0.00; 11.5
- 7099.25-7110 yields -0.02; 12.3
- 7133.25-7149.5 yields -0.03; 12.2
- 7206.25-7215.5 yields 0.06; 10.8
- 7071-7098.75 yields -0.02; 12.5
